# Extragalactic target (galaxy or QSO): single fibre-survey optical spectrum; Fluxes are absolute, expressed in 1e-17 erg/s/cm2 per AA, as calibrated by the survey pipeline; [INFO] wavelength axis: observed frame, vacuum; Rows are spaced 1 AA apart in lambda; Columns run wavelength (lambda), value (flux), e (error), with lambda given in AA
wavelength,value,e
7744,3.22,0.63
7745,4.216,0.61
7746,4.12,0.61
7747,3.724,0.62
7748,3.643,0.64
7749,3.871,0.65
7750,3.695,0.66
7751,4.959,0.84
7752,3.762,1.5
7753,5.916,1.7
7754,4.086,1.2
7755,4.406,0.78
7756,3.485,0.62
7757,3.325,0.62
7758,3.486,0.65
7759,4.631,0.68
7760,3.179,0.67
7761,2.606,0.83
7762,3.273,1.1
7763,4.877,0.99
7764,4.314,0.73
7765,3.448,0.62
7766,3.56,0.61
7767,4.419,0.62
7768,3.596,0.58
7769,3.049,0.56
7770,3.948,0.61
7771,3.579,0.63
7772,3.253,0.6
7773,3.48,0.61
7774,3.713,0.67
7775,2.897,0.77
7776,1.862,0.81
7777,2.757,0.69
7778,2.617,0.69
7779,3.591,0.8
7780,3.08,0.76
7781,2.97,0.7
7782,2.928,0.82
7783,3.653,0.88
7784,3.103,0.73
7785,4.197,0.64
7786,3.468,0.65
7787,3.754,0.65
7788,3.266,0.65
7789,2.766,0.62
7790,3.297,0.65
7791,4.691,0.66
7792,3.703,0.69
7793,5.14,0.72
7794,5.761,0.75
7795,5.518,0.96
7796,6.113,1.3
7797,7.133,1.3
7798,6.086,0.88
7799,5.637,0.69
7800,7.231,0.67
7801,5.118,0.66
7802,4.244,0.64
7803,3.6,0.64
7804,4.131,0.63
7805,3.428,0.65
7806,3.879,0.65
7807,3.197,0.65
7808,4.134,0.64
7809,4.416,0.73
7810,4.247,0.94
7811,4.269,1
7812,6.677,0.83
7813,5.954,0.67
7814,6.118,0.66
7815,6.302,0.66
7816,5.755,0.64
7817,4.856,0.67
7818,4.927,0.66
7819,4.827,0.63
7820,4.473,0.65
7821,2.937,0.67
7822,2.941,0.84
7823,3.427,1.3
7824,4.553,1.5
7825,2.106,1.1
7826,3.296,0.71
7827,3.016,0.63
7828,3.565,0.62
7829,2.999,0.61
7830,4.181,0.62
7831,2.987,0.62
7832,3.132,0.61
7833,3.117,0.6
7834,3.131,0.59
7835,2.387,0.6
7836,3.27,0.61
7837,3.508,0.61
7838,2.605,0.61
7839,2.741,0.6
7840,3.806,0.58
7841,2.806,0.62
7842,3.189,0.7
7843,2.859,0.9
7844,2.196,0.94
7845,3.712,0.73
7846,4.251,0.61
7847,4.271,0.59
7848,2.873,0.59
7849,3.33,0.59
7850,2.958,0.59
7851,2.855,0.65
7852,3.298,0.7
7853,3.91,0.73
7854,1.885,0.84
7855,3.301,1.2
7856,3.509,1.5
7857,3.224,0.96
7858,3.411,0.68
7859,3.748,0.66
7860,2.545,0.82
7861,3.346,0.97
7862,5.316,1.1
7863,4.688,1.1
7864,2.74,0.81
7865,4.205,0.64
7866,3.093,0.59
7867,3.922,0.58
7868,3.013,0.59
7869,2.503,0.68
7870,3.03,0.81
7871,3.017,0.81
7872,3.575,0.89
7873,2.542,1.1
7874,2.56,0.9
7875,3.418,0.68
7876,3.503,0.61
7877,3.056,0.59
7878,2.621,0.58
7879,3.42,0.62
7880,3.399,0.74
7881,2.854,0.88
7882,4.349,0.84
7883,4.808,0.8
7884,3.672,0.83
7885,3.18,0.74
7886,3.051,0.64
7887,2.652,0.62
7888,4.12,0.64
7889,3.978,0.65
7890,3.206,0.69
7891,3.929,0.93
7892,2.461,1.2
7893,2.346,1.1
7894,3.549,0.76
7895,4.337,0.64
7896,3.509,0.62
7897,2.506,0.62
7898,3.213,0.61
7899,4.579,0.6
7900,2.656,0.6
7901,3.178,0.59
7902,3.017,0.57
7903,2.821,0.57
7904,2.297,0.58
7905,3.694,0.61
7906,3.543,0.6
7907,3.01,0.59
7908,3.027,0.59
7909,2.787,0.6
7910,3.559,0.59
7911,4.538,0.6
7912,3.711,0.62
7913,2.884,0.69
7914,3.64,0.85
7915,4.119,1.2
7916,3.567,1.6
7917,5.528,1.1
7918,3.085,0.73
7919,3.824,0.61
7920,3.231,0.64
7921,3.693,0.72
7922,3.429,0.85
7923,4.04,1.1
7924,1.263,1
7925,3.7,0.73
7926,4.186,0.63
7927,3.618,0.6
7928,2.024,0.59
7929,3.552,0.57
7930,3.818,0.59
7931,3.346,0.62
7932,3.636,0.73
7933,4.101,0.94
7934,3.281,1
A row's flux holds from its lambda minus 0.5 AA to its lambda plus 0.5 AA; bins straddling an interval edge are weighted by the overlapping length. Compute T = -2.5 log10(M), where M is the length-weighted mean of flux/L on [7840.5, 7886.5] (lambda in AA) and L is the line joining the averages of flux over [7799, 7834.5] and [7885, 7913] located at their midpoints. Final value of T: 0.112 mag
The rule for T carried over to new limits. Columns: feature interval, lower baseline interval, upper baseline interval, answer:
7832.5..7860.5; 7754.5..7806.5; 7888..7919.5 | 0.16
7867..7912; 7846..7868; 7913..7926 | 0.08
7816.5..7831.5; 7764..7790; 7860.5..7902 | -0.10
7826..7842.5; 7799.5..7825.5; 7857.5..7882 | 0.28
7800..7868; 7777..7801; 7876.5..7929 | 0.06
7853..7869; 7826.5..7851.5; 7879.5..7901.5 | -0.05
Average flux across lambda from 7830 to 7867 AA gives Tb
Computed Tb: 3.3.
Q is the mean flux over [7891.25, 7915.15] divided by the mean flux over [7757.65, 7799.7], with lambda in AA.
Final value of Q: 0.8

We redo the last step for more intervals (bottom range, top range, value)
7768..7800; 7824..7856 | 0.80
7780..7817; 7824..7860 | 0.70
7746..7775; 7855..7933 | 0.89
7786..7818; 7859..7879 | 0.69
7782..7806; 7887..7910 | 0.72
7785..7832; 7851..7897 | 0.76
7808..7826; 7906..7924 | 0.78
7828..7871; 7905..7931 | 1.07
